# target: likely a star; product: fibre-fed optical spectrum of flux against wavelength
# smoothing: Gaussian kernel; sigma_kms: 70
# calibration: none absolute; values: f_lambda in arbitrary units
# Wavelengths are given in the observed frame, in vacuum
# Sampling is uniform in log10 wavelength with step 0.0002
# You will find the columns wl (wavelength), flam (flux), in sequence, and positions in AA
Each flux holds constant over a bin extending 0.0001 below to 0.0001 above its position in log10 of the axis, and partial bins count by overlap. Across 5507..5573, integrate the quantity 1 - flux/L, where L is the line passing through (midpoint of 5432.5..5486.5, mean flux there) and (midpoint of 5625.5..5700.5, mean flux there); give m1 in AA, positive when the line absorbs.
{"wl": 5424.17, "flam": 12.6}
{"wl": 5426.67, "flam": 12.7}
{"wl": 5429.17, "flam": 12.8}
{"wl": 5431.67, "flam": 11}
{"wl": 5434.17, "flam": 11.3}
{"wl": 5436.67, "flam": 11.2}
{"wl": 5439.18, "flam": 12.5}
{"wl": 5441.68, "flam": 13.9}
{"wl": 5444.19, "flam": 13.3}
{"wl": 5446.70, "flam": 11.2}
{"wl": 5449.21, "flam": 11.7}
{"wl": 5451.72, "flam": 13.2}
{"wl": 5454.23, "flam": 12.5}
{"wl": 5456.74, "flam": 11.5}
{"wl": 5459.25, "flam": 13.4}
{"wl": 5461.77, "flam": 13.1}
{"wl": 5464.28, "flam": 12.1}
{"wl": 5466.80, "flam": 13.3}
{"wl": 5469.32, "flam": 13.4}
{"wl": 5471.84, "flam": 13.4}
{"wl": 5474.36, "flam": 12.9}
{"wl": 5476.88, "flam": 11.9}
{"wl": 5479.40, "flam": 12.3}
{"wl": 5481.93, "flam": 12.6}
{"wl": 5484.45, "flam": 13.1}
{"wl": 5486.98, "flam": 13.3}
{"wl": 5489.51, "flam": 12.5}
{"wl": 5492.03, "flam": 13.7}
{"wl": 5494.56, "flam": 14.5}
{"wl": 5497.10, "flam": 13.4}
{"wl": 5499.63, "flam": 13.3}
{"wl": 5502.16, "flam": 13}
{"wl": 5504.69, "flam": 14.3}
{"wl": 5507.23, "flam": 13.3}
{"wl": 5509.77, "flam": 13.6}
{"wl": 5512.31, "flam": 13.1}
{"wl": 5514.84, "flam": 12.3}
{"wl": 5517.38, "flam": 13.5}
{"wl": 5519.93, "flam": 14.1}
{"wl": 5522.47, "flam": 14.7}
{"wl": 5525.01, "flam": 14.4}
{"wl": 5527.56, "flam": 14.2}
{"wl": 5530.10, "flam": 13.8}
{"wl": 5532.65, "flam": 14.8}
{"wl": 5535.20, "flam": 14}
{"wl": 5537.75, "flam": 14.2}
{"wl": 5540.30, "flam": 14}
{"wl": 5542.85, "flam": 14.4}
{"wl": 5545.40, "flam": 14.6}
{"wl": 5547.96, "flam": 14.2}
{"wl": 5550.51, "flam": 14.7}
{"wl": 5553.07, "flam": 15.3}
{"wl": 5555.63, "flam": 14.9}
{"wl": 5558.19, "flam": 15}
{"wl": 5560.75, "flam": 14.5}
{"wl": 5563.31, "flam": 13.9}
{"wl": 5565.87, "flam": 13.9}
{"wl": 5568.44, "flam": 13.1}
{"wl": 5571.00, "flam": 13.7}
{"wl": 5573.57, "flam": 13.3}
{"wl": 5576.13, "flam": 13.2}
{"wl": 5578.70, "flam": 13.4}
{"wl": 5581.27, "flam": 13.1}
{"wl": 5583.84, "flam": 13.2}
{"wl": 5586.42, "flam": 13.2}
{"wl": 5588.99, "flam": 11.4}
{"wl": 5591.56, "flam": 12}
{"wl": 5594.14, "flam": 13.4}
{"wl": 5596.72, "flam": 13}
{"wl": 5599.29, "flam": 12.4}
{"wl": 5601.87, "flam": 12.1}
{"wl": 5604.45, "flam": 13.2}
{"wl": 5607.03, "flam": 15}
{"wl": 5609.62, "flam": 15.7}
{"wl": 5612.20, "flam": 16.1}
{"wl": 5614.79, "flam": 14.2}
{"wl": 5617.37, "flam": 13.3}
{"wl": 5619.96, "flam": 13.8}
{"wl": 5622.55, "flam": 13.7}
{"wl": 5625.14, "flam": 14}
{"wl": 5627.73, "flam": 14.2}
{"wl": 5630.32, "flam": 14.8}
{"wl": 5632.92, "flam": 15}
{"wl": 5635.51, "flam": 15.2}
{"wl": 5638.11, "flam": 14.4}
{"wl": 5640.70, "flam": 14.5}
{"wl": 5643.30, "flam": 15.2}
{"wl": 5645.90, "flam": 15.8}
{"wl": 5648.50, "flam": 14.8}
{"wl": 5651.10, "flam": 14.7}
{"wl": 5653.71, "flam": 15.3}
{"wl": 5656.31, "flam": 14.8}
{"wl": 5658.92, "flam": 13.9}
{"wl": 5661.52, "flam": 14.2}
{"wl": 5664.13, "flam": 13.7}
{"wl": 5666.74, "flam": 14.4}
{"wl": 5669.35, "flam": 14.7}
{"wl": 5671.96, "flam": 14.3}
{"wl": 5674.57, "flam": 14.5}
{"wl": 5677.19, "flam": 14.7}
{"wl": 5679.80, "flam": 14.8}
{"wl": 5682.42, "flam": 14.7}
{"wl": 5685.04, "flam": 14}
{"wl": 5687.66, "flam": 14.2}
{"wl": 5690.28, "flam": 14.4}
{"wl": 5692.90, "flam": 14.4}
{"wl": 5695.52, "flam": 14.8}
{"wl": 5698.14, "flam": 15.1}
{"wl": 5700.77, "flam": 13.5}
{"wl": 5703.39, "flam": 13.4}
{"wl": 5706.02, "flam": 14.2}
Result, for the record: -3.6 AA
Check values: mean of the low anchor 12.6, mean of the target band 14.1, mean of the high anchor 14.6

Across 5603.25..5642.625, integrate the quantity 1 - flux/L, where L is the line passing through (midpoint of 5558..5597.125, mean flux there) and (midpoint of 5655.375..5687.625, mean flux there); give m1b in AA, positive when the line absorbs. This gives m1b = -1.9 AA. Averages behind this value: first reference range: 13.3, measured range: 14.5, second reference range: 14.4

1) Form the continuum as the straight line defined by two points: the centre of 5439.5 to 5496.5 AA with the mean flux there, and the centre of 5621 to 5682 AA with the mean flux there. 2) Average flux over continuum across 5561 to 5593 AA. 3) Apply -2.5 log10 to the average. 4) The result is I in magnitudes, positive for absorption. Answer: 0.058 mag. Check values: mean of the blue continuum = 12.9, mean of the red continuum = 14.6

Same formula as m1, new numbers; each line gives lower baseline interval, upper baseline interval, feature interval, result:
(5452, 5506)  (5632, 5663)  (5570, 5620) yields 2.9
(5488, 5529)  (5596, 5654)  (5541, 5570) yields -1.0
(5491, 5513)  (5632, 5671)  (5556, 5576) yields 0.2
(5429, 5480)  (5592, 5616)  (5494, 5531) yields -2.0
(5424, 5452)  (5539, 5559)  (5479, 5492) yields 0.4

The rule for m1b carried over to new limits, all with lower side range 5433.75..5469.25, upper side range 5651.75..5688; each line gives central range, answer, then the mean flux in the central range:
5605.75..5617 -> -0.9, 15.1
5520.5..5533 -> -1.1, 14.3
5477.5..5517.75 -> -0.9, 13.2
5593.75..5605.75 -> 0.9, 12.8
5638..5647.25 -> -0.5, 15.1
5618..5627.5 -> 0.1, 13.8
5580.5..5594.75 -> 1.1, 12.7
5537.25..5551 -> -1.0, 14.3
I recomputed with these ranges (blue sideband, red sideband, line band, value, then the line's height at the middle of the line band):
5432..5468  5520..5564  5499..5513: 0.02 mag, 13.6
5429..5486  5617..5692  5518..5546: -0.08 mag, 13.3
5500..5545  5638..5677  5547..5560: -0.06 mag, 14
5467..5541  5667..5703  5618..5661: -0.03 mag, 14.2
